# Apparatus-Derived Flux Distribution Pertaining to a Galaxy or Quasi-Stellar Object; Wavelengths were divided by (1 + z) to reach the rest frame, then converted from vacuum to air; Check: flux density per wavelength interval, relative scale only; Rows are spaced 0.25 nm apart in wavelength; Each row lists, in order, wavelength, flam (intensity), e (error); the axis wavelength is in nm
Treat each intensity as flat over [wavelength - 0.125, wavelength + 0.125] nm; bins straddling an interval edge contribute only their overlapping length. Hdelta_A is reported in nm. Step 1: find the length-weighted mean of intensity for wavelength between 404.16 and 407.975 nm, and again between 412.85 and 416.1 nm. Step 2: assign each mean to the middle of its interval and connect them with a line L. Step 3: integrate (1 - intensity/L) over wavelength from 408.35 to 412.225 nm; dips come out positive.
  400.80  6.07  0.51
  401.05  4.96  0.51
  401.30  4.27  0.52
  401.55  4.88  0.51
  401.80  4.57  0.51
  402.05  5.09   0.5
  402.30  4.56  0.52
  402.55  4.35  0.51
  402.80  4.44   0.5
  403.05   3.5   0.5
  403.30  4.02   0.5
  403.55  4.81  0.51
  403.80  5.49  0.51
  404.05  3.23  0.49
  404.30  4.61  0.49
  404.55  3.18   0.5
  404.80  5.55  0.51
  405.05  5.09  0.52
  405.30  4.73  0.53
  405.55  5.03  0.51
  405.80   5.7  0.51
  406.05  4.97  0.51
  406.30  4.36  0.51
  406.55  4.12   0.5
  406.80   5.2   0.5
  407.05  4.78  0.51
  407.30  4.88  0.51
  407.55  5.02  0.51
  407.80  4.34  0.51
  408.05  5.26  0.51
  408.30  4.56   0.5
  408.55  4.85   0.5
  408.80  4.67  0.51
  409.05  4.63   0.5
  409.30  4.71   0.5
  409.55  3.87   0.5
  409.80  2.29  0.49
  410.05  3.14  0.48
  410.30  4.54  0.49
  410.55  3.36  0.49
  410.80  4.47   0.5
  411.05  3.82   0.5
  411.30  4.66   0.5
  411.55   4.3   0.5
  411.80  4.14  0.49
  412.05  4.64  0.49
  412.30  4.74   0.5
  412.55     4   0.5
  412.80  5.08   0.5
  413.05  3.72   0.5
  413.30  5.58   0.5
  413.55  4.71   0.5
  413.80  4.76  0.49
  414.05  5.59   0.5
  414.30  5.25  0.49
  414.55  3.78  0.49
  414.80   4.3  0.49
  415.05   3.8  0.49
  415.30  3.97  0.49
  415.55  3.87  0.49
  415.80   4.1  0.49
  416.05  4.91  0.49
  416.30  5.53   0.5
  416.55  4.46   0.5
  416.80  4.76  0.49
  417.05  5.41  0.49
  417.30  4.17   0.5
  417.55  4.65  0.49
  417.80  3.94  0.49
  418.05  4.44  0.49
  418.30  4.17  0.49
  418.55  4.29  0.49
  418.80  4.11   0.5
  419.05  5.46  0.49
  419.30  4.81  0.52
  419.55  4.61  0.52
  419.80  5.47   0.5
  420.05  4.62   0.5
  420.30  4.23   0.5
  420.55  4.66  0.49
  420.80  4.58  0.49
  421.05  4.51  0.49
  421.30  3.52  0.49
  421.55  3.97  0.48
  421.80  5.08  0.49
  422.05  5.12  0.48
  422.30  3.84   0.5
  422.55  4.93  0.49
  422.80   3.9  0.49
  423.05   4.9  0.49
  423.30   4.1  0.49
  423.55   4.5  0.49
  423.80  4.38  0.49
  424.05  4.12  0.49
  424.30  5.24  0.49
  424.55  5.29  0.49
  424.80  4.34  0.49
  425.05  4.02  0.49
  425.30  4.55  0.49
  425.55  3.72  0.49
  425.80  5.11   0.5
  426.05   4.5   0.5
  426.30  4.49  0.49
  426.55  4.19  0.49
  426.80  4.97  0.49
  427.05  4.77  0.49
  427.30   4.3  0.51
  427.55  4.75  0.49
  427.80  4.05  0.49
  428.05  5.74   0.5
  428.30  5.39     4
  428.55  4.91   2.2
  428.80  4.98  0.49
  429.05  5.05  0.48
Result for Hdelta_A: 0.40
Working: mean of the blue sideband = 4.77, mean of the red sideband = 4.49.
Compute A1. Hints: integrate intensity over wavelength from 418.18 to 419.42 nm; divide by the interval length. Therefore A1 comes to 4.57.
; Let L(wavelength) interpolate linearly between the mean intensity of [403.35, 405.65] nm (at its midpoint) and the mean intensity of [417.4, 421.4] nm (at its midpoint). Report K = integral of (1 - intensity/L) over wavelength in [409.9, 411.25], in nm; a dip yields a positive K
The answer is 0.20 nm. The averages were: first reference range 4.61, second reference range 4.51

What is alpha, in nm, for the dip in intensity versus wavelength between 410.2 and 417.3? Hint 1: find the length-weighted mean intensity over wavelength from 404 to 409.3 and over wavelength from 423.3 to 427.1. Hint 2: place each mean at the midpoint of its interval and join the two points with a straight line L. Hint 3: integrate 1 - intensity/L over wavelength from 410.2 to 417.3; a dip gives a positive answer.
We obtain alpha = 0.221 nm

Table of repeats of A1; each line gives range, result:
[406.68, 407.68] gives 4.97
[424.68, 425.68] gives 4.16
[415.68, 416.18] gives 4.52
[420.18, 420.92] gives 4.49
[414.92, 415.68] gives 3.88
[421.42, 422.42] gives 4.5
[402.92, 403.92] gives 4.45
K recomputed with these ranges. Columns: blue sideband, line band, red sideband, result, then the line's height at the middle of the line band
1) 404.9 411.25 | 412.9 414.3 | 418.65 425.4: -0.120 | 4.52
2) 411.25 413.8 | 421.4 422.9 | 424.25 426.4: 0.032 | 4.56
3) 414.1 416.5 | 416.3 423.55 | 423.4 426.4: -0.114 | 4.47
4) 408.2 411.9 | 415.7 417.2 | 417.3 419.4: -0.163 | 4.39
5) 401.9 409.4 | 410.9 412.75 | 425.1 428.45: 0.116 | 4.65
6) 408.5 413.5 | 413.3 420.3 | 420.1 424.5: -0.382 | 4.36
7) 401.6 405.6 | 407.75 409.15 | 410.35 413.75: -0.090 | 4.46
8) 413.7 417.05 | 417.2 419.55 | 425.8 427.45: 0.060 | 4.58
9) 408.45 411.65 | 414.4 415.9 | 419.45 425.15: 0.099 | 4.27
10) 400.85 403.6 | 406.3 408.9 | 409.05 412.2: -0.335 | 4.21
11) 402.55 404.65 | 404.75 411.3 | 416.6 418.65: -0.390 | 4.28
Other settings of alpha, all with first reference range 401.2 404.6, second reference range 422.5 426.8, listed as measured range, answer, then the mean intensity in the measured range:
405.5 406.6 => -0.12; 4.87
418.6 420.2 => -0.12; 4.81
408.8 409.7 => 0.01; 4.38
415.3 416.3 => 0.01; 4.41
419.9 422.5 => 0.02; 4.44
